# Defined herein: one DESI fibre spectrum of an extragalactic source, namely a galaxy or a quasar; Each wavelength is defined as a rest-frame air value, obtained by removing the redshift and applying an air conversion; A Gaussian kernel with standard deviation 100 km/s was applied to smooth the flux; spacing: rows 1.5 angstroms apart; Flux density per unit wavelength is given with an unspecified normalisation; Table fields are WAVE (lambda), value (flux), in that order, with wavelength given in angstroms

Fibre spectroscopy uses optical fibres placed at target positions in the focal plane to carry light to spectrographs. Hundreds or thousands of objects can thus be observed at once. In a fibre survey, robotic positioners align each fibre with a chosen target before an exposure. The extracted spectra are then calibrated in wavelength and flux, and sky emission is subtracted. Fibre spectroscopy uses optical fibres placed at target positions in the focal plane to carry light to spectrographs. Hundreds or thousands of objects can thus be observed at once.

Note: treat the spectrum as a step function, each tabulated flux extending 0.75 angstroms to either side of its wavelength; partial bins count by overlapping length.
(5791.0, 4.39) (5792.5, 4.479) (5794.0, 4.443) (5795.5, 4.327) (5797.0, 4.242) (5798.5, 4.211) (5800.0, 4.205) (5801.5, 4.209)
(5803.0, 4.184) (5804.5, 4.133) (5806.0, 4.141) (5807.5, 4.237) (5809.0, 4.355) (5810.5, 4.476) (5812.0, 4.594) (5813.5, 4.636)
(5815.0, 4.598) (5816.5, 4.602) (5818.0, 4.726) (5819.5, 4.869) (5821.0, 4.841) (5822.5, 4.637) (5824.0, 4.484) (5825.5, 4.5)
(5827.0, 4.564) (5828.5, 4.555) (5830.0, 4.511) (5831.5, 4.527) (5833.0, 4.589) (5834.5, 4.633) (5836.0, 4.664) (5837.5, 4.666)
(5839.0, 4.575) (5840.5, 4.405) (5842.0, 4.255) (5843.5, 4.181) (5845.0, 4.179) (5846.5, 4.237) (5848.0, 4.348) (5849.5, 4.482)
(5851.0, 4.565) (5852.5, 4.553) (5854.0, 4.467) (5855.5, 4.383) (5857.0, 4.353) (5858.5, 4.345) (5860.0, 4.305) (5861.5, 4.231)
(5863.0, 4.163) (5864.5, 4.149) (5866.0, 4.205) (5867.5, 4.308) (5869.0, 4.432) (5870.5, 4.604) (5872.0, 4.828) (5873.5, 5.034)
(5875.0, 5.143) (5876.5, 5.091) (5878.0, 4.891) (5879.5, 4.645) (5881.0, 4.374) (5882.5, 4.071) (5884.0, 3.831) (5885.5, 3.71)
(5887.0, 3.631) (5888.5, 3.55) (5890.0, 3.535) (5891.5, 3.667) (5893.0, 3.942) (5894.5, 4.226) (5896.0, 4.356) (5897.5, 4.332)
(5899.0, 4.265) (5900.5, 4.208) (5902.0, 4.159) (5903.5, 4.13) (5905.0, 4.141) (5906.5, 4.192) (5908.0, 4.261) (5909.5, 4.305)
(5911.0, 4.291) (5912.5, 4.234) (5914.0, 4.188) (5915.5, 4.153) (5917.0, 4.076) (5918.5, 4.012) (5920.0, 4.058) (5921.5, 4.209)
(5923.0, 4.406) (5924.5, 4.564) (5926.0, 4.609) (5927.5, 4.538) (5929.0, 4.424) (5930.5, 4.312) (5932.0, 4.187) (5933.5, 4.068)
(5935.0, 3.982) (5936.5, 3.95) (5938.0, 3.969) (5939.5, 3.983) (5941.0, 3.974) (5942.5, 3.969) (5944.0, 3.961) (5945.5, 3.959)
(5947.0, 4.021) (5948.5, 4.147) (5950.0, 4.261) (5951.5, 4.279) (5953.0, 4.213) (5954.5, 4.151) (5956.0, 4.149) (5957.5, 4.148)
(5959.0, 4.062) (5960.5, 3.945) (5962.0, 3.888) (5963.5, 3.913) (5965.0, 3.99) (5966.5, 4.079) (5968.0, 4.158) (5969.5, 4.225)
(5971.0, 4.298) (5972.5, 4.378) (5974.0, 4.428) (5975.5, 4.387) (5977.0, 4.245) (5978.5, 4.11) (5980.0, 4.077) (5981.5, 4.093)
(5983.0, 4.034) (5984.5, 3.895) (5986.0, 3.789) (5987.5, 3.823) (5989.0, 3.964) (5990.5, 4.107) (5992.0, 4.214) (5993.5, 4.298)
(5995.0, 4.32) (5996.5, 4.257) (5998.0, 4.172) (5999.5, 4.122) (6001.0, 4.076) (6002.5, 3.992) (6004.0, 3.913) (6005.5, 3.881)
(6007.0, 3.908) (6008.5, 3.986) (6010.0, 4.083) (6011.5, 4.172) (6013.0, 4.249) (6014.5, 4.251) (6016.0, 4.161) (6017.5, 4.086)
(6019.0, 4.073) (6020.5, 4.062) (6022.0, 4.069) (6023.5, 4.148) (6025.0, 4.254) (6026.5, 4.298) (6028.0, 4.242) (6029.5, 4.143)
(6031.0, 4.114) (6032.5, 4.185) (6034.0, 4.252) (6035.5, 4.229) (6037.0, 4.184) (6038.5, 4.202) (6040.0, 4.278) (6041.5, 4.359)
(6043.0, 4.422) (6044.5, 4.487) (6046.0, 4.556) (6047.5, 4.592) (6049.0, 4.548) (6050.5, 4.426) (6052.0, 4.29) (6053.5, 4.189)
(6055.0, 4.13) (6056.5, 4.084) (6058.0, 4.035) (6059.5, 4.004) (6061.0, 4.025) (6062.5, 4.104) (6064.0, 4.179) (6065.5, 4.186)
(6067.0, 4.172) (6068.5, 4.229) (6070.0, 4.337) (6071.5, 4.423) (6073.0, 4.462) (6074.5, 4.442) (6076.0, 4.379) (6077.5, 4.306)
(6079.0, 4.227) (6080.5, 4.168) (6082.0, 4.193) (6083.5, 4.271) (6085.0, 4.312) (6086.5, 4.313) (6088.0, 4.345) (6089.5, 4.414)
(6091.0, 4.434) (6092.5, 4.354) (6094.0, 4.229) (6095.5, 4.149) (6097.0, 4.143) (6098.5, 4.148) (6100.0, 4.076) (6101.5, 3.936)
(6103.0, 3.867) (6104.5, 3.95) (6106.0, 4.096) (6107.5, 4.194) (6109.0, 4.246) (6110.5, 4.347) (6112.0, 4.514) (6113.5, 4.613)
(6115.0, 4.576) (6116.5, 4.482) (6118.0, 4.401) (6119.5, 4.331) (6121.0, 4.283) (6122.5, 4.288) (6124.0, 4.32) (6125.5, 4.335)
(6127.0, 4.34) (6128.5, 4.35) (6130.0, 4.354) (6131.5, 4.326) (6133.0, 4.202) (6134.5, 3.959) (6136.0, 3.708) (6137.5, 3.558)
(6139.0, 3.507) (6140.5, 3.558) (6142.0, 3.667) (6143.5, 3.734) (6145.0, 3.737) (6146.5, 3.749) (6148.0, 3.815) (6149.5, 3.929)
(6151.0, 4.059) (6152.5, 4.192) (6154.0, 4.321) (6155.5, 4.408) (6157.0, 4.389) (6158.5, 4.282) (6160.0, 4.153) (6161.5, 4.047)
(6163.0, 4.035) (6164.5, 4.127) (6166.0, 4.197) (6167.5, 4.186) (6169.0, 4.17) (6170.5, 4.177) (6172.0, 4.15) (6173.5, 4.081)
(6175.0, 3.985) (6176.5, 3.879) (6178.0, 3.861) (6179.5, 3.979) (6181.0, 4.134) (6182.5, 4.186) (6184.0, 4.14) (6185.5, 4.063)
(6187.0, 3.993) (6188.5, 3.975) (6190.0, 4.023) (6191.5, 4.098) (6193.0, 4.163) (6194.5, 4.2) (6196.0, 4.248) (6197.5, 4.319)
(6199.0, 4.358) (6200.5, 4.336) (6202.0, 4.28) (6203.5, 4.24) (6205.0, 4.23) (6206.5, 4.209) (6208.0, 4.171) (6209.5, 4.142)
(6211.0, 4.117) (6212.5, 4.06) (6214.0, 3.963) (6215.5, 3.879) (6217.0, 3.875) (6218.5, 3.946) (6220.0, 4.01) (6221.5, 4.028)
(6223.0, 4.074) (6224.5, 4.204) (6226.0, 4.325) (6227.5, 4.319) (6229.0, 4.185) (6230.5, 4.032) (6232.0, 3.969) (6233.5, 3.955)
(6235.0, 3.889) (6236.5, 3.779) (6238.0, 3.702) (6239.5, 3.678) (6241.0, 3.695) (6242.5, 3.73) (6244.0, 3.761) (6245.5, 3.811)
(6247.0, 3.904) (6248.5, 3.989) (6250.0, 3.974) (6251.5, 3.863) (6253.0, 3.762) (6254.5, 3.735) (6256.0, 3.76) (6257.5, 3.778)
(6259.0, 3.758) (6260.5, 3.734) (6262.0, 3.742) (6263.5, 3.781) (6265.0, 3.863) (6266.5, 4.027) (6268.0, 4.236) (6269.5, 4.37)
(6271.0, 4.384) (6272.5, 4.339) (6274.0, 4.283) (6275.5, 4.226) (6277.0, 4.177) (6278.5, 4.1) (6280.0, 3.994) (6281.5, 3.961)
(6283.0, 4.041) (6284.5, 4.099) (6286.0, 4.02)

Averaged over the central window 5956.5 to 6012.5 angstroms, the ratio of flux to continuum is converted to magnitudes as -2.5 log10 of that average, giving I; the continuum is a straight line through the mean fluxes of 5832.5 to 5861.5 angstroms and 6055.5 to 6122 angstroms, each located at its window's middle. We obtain 0.06 mag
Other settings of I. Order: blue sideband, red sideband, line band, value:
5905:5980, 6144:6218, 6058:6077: -0.026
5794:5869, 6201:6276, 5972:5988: 0.039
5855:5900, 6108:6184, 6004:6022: 0.034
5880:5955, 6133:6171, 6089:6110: -0.037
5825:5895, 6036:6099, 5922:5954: 0.039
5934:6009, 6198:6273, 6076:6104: -0.045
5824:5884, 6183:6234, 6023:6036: 0.024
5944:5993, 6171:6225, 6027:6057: -0.050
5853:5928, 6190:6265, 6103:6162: -0.016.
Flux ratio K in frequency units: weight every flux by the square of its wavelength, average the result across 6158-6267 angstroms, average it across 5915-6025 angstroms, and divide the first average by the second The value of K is 1.1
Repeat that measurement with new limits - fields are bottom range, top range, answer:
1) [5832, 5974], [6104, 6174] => 1.05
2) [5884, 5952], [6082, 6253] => 1.08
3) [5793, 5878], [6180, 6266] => 1.02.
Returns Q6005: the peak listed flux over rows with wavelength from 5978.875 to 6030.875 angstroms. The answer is 4.32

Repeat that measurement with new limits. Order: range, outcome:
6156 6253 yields 4.389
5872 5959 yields 5.143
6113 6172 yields 4.613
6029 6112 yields 4.592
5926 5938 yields 4.609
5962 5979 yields 4.428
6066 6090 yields 4.462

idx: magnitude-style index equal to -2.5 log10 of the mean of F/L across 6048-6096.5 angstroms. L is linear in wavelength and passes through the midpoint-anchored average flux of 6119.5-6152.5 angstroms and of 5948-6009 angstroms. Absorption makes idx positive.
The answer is -0.06 mag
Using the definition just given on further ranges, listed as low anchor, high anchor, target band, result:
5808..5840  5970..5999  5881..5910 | 0.094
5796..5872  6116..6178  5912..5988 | 0.043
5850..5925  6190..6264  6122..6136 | -0.044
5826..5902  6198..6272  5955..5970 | 0.053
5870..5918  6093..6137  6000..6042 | 0.026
